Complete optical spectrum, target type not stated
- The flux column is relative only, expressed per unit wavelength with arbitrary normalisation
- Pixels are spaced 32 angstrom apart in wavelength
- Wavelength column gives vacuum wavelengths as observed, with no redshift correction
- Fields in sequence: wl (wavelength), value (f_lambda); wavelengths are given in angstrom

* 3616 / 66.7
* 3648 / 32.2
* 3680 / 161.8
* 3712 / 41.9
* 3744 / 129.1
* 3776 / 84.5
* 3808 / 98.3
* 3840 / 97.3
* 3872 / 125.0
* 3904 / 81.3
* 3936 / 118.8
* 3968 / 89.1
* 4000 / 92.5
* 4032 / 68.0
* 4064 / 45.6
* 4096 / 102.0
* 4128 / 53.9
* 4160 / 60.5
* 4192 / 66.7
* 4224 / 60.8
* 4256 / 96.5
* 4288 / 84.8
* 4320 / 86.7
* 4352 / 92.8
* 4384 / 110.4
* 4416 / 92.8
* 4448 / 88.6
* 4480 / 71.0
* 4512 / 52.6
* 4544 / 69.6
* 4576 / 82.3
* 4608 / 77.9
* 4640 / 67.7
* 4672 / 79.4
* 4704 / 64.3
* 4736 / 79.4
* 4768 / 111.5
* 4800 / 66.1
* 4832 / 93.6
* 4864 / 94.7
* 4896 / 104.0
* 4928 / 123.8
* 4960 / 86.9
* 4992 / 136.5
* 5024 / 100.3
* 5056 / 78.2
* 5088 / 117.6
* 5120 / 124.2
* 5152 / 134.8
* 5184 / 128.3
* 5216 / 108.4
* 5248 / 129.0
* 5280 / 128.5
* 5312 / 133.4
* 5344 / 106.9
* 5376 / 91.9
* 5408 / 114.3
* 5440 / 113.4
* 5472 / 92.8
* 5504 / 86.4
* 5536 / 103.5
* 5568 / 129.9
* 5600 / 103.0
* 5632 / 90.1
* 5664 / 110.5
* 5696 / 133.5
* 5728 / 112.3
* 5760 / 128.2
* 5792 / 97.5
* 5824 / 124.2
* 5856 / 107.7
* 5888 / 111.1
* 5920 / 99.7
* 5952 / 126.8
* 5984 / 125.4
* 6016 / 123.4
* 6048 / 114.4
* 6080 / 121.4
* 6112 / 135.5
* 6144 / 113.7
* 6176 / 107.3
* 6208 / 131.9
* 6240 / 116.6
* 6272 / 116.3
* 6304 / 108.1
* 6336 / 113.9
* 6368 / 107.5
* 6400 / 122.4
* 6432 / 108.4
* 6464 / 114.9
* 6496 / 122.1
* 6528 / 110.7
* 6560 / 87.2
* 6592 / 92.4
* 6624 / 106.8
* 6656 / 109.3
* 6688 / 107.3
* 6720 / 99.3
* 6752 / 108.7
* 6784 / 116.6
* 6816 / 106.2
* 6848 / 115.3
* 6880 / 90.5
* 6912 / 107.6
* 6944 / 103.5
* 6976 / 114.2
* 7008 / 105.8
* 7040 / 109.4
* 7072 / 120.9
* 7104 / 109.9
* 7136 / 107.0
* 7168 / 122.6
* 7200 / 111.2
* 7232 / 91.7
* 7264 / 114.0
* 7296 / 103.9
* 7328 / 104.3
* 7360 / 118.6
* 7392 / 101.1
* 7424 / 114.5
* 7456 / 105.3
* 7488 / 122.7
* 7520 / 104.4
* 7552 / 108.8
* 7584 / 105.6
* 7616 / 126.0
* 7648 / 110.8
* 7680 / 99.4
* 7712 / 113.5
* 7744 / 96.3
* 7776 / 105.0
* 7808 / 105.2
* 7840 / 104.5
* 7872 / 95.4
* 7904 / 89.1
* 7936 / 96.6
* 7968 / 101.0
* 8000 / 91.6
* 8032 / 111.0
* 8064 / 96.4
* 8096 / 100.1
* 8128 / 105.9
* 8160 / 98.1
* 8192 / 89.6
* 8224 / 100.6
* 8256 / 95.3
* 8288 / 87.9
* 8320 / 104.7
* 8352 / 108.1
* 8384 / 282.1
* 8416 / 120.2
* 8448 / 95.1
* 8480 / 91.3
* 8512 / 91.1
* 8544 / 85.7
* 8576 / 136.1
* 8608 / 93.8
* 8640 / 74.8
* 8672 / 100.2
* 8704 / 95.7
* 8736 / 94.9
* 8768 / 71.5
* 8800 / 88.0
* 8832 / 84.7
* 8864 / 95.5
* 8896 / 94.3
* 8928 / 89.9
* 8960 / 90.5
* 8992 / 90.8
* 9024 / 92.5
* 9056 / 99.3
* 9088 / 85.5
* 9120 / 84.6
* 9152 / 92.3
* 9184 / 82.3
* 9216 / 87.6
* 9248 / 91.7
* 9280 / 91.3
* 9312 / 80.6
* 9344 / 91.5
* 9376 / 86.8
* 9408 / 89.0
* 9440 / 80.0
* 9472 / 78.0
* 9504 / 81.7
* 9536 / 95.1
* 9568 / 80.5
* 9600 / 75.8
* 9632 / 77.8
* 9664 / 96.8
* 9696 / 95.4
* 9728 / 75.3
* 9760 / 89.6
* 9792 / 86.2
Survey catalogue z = 0.275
